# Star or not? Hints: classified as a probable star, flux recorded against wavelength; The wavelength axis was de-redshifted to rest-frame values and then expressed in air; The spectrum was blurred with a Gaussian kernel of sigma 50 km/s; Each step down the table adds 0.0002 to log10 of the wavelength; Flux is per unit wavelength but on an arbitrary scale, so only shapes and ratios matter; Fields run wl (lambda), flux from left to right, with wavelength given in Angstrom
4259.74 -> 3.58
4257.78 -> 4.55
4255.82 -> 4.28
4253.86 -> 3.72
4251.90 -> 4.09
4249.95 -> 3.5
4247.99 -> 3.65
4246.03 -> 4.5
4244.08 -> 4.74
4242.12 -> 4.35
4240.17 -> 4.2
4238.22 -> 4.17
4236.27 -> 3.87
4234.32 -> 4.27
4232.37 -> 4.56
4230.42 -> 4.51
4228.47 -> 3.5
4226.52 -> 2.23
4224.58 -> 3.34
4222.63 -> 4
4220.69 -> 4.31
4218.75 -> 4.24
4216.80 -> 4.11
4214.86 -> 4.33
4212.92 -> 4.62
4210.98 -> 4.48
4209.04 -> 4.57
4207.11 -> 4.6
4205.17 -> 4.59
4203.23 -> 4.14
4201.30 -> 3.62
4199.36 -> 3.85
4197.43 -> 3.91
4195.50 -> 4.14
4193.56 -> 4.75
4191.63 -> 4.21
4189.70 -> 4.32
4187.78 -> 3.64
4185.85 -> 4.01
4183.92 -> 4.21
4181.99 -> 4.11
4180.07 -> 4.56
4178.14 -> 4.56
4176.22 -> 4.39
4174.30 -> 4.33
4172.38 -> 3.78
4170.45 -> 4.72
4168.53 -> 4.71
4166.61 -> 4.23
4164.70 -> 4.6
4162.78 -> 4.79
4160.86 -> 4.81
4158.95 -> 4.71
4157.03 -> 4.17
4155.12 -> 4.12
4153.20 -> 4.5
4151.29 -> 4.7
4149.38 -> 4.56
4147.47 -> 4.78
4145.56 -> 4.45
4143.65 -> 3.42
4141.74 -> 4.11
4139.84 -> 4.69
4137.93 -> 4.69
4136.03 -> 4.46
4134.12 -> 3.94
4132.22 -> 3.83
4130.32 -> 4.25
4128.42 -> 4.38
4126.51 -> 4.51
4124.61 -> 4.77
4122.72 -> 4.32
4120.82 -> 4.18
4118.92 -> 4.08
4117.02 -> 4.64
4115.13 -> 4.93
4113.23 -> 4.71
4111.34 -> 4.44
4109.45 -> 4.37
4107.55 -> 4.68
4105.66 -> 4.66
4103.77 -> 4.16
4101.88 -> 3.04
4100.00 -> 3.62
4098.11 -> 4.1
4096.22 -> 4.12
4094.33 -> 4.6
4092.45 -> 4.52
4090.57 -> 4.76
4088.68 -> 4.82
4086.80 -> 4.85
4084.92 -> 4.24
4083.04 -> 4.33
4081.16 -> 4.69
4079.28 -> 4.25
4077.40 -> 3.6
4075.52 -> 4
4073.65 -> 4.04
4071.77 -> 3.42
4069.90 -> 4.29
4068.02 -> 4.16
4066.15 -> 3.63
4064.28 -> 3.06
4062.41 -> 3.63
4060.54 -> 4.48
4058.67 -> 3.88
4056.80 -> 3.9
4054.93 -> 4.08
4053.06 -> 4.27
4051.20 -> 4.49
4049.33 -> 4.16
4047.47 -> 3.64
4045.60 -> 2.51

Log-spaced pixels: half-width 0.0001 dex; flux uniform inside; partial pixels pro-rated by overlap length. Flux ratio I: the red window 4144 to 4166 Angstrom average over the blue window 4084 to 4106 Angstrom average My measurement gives 1.1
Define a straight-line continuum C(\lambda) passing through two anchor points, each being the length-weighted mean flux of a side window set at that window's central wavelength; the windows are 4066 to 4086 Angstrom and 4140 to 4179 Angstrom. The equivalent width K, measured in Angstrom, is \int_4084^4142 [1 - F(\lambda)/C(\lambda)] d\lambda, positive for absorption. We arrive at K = -1.9 Angstrom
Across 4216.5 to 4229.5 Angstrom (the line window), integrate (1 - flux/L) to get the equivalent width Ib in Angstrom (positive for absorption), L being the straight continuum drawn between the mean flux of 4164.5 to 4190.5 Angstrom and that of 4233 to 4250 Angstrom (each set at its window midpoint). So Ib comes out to 1.7 Angstrom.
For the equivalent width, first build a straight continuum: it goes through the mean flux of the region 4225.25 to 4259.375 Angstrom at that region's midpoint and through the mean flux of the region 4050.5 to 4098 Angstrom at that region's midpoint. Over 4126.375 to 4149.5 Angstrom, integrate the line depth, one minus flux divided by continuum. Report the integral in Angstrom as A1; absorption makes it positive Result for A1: -1.0 Angstrom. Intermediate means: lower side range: 4.16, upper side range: 4.03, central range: 4.3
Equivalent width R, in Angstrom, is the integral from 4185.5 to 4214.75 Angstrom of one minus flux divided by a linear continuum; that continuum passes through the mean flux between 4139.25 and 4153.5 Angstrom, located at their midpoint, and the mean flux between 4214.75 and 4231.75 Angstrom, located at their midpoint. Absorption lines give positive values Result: -1.8 Angstrom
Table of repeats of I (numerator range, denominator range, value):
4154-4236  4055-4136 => 1.00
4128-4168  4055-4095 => 1.06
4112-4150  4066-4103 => 1.05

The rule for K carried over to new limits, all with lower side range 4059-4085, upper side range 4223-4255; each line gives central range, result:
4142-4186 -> -4.9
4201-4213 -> -1.3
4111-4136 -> -2.6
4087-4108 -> -1.7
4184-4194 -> -0.5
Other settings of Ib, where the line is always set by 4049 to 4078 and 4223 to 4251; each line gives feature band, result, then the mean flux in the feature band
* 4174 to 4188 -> -1.1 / 4.25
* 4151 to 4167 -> -2.3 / 4.52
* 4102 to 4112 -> -1.0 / 4.34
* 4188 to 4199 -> -0.7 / 4.2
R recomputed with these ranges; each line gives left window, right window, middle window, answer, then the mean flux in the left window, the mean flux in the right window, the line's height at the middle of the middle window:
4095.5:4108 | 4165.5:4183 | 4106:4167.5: -3.5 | 4.03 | 4.38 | 4.2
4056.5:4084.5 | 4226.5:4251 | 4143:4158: -1.3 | 3.96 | 4.07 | 4.02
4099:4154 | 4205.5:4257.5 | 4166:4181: -0.6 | 4.34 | 4.12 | 4.24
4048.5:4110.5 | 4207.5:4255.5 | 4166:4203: -0.9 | 4.15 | 4.09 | 4.11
